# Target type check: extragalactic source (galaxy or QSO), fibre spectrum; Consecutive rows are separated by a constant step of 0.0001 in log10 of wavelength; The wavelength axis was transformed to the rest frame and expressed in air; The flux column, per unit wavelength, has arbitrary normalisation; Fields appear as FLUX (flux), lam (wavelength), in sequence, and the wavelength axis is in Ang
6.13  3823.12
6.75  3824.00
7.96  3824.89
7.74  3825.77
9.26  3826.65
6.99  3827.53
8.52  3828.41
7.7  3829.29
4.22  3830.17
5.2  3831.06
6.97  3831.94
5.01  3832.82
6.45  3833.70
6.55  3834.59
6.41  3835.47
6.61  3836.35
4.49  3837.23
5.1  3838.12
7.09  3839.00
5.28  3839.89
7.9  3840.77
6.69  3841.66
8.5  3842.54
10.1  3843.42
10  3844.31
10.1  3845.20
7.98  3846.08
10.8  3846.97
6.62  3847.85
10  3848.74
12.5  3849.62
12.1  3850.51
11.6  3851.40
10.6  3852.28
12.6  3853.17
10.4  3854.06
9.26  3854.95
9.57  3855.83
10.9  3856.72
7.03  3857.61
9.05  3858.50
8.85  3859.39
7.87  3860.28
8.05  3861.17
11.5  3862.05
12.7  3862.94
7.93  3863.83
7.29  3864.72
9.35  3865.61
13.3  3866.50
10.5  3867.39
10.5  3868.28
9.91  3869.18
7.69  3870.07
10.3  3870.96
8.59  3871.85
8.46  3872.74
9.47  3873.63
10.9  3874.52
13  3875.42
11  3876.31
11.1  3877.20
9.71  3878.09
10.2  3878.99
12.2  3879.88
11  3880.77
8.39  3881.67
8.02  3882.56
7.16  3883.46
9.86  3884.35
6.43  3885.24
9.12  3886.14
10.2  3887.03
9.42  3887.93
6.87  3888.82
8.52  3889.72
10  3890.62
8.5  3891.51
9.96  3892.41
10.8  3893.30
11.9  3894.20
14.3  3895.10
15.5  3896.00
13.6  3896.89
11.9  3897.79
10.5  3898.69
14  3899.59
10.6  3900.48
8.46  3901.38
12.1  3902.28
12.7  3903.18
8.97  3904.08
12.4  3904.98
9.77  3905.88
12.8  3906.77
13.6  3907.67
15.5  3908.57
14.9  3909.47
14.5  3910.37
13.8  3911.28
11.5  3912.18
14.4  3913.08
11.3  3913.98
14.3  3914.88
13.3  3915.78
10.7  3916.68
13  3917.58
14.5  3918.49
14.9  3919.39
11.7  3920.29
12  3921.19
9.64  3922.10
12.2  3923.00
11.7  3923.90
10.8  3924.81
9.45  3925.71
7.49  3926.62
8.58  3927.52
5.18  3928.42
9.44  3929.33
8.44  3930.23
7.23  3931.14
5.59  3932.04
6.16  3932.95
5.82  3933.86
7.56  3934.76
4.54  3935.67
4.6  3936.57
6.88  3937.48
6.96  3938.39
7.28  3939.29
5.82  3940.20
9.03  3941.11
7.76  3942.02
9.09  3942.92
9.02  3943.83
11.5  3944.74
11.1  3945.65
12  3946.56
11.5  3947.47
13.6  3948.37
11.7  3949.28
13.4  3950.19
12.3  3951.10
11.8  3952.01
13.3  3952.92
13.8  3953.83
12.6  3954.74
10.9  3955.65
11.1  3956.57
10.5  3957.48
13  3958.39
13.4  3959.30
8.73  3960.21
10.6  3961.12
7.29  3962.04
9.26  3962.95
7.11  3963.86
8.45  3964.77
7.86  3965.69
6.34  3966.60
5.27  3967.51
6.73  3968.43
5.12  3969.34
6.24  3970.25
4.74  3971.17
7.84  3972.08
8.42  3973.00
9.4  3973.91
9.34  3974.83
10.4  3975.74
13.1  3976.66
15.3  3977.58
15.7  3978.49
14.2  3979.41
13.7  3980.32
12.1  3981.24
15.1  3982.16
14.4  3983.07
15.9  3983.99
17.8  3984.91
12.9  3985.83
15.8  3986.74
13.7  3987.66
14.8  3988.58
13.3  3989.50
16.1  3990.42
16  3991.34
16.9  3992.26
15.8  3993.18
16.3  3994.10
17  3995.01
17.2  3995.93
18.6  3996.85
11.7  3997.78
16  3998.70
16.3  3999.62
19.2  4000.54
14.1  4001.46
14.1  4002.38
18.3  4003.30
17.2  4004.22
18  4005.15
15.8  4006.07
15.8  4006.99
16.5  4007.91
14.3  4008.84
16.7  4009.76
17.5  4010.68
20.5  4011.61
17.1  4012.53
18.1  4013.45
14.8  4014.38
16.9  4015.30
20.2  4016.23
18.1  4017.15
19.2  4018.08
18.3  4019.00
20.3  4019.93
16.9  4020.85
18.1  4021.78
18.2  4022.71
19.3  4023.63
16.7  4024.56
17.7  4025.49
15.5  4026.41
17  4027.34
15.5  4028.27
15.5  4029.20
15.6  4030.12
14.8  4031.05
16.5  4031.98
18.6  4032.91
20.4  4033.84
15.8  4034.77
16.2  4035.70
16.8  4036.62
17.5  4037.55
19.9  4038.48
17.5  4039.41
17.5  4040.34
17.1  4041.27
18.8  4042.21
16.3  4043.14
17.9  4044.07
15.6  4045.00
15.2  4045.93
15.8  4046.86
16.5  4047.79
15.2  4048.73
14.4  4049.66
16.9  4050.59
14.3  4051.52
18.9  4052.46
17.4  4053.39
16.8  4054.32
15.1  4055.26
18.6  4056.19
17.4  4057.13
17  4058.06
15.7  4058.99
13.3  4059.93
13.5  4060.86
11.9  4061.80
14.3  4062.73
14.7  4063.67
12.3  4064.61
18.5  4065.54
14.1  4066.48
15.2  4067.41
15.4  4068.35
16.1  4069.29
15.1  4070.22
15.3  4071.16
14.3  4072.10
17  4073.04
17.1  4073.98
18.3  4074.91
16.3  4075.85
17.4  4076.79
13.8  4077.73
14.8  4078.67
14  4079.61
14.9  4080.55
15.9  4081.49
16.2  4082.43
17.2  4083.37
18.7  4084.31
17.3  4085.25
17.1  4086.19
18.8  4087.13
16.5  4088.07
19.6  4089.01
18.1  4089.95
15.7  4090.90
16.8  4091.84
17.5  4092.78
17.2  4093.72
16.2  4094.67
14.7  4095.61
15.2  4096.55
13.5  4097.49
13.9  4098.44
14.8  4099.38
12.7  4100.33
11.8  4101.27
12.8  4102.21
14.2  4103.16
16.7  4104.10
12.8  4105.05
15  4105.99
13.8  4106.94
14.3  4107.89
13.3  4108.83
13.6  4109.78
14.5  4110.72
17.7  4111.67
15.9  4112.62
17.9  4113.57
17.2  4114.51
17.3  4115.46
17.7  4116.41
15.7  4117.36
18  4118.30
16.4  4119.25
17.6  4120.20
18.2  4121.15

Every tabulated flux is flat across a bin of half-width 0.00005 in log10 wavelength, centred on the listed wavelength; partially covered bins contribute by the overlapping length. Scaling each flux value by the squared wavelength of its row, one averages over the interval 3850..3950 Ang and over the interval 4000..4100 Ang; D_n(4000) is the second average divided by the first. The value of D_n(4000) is 1.7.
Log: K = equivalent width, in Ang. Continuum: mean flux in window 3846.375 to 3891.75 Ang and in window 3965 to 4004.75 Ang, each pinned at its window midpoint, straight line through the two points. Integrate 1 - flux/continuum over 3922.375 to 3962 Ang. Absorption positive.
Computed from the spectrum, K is 7.77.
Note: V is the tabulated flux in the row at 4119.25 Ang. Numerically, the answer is 16.4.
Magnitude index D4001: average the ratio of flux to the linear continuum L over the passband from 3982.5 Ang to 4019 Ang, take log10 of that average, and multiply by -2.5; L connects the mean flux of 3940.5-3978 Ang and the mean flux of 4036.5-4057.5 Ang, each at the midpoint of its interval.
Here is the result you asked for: -0.24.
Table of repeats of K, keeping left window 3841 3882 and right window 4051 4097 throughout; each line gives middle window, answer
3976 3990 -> -1.1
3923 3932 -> 2.3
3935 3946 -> 4.0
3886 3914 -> -1.6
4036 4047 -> -1.5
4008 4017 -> -1.9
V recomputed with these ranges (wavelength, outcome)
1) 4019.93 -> 20.3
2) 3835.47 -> 6.41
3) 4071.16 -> 15.3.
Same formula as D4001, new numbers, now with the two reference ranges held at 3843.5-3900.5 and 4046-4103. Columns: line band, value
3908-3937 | 0.10 mag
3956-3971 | 0.43 mag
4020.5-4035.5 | -0.17 mag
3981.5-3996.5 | -0.16 mag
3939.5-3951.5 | 0.16 mag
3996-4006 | -0.19 mag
